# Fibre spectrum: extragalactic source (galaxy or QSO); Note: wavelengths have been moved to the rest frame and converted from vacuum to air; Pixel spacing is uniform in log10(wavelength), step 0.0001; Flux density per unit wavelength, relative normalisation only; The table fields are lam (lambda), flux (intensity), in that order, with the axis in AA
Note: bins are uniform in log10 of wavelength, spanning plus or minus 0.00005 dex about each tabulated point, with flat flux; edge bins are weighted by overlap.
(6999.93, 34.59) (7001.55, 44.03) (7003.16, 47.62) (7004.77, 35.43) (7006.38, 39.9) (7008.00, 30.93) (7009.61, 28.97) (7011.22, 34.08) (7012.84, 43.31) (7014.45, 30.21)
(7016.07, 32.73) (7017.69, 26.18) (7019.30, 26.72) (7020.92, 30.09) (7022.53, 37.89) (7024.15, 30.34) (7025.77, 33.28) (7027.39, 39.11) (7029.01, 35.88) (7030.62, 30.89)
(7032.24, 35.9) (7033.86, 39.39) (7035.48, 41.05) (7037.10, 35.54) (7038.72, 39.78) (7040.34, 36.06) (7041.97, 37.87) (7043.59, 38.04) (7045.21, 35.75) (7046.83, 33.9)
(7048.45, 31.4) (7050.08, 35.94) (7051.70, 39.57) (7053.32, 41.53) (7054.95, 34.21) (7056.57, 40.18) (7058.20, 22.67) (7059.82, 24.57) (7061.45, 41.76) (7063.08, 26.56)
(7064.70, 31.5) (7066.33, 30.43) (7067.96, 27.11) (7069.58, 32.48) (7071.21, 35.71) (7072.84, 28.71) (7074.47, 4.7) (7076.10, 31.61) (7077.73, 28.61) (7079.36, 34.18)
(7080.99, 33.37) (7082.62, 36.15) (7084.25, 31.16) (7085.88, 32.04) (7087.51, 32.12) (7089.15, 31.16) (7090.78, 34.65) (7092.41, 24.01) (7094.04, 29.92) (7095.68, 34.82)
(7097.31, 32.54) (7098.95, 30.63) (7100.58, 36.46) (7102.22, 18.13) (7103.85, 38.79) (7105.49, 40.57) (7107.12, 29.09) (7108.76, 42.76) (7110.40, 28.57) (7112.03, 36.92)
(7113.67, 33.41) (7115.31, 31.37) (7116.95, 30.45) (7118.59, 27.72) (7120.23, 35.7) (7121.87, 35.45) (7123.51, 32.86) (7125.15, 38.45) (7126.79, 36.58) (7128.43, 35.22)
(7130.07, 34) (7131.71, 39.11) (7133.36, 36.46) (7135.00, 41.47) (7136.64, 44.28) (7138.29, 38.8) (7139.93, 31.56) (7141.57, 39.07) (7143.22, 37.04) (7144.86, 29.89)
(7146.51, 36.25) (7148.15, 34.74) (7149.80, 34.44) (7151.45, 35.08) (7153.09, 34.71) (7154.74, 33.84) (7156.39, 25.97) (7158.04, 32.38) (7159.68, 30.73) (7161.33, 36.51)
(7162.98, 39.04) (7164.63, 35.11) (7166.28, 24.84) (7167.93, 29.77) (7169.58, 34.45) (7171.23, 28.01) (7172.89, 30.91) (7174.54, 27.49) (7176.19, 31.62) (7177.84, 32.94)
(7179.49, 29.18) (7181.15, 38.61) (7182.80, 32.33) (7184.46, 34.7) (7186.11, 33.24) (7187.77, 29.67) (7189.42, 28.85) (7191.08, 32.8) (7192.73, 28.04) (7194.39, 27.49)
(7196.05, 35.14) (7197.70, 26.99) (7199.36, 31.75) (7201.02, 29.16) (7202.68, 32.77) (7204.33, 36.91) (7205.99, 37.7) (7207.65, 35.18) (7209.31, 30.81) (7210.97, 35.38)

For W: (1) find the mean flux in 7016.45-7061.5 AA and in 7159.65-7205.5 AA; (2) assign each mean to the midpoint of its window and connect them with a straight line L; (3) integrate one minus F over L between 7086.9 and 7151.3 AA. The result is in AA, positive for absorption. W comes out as -2.3 AA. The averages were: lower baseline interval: 34.7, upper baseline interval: 31.8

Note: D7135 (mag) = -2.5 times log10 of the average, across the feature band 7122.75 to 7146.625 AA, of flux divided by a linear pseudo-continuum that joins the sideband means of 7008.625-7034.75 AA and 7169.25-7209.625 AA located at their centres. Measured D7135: -0.14 mag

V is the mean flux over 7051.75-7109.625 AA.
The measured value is 31.7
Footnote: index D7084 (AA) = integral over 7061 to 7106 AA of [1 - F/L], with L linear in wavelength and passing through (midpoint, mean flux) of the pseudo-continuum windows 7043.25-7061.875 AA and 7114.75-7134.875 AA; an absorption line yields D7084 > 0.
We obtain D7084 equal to 4.95 AA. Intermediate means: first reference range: 34.7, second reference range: 34.7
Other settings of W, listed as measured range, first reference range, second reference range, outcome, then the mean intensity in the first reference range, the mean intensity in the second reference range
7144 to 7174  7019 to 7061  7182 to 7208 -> 0.1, 35.1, 32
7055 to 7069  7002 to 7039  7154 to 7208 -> 1.4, 35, 31.9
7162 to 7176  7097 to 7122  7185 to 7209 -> 0.4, 33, 31.9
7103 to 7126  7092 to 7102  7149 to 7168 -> -2.2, 30.9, 32.8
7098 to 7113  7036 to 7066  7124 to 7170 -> 0.6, 34.8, 35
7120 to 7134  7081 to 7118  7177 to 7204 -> -1.6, 32.5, 31.6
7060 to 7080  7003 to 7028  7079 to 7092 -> 2.3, 33.8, 32.8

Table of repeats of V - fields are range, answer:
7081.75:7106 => 32.1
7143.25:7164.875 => 33.8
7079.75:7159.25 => 34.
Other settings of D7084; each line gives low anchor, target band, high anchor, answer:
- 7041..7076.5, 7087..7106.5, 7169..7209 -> 0.1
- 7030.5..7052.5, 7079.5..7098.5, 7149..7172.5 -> 1.6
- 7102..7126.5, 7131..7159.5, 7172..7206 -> -2.2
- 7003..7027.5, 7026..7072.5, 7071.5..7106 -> -3.5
